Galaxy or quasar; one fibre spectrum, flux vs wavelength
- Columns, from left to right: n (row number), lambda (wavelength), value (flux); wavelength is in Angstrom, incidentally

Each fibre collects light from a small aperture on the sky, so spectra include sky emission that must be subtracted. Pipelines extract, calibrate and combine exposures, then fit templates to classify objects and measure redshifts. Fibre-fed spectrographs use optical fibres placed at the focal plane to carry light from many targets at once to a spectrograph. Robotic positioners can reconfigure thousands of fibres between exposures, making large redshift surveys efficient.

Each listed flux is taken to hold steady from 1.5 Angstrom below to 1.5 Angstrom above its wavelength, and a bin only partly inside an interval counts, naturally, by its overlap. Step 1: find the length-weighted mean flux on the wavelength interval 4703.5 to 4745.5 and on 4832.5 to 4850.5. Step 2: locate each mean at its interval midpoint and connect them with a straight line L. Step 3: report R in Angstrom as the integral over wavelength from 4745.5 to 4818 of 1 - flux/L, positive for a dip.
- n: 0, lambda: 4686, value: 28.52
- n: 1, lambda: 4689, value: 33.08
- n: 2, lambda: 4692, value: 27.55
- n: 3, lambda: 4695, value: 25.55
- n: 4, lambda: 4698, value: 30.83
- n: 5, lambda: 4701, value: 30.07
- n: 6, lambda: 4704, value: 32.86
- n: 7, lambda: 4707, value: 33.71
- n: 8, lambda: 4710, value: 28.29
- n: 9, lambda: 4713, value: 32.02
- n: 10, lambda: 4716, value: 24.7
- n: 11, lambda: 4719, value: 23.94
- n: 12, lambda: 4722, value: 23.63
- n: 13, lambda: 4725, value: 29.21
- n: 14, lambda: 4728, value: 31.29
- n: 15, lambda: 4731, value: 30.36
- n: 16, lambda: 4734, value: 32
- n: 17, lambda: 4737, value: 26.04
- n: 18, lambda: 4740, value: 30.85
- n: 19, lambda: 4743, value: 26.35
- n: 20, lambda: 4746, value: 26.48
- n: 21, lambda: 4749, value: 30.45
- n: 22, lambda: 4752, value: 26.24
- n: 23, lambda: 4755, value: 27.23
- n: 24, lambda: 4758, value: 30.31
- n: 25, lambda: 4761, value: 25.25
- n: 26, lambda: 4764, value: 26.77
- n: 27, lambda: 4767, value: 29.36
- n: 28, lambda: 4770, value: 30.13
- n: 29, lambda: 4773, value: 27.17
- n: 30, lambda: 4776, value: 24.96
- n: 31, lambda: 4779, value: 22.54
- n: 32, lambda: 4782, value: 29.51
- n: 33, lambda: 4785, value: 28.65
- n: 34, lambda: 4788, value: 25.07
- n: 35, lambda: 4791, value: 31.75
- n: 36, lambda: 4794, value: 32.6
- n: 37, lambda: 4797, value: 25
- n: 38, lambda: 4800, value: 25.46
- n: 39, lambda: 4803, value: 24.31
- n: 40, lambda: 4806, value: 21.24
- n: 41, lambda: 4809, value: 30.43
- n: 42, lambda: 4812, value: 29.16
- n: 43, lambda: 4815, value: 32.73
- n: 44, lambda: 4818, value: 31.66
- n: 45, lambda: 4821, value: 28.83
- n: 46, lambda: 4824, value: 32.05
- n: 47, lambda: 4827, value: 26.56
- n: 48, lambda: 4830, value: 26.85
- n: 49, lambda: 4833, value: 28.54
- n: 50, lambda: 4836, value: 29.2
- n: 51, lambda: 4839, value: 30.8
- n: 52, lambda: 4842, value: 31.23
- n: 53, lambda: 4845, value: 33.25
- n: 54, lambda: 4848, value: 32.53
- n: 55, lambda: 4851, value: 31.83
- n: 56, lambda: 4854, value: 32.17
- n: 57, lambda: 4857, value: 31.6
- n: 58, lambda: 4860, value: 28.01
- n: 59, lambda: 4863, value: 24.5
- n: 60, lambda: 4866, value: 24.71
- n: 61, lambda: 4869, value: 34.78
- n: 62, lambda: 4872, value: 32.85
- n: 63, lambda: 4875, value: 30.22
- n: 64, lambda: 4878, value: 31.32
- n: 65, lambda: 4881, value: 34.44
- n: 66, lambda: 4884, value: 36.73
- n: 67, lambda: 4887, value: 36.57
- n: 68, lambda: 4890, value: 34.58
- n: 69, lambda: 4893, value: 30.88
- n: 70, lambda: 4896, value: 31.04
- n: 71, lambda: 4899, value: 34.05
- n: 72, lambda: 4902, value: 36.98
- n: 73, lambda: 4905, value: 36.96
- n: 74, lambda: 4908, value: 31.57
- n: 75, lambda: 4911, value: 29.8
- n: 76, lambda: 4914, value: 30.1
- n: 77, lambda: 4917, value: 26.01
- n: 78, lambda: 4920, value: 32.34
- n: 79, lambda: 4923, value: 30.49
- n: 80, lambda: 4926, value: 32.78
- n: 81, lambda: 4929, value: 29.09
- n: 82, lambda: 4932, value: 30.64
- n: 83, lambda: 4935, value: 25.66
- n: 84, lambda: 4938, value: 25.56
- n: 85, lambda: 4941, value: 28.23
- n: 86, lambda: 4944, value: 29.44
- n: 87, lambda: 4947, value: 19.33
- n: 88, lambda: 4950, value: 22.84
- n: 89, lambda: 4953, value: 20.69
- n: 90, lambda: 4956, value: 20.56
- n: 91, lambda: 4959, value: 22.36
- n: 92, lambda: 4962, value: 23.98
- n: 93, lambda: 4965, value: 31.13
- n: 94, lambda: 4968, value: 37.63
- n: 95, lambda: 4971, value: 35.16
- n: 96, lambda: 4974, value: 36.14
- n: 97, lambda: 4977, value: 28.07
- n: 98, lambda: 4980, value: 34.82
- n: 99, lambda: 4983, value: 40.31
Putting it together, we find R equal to 5.35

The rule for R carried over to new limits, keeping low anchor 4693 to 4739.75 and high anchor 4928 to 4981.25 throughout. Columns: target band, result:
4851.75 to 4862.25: -0.72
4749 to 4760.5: 0.31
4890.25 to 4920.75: -4.37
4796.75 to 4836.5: 0.60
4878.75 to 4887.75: -2.34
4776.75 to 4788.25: 0.87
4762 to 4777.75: 0.67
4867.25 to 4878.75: -1.62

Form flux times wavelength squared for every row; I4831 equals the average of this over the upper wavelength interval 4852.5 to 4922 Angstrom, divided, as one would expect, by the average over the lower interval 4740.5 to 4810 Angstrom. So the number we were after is 1.22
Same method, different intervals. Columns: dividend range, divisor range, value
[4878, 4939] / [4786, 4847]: 1.15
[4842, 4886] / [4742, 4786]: 1.19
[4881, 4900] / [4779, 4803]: 1.28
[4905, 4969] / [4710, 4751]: 1.07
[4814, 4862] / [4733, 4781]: 1.14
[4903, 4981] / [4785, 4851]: 1.05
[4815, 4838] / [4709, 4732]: 1.10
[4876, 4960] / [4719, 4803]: 1.14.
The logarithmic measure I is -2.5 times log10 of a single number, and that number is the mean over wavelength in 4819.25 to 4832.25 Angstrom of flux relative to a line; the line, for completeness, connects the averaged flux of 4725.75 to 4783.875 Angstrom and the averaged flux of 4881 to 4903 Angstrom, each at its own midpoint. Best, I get 0.097 mag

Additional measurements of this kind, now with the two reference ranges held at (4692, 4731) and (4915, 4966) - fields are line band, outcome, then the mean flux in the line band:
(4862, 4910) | -0.20 mag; 32.7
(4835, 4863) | -0.13 mag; 30.9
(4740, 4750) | 0.02 mag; 28.1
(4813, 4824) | -0.12 mag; 31.1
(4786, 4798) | -0.03 mag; 28.8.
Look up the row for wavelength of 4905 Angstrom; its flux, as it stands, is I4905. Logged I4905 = 36.96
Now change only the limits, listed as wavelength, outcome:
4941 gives 28.23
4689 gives 33.08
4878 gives 31.32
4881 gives 34.44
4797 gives 25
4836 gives 29.2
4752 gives 26.24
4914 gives 30.1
